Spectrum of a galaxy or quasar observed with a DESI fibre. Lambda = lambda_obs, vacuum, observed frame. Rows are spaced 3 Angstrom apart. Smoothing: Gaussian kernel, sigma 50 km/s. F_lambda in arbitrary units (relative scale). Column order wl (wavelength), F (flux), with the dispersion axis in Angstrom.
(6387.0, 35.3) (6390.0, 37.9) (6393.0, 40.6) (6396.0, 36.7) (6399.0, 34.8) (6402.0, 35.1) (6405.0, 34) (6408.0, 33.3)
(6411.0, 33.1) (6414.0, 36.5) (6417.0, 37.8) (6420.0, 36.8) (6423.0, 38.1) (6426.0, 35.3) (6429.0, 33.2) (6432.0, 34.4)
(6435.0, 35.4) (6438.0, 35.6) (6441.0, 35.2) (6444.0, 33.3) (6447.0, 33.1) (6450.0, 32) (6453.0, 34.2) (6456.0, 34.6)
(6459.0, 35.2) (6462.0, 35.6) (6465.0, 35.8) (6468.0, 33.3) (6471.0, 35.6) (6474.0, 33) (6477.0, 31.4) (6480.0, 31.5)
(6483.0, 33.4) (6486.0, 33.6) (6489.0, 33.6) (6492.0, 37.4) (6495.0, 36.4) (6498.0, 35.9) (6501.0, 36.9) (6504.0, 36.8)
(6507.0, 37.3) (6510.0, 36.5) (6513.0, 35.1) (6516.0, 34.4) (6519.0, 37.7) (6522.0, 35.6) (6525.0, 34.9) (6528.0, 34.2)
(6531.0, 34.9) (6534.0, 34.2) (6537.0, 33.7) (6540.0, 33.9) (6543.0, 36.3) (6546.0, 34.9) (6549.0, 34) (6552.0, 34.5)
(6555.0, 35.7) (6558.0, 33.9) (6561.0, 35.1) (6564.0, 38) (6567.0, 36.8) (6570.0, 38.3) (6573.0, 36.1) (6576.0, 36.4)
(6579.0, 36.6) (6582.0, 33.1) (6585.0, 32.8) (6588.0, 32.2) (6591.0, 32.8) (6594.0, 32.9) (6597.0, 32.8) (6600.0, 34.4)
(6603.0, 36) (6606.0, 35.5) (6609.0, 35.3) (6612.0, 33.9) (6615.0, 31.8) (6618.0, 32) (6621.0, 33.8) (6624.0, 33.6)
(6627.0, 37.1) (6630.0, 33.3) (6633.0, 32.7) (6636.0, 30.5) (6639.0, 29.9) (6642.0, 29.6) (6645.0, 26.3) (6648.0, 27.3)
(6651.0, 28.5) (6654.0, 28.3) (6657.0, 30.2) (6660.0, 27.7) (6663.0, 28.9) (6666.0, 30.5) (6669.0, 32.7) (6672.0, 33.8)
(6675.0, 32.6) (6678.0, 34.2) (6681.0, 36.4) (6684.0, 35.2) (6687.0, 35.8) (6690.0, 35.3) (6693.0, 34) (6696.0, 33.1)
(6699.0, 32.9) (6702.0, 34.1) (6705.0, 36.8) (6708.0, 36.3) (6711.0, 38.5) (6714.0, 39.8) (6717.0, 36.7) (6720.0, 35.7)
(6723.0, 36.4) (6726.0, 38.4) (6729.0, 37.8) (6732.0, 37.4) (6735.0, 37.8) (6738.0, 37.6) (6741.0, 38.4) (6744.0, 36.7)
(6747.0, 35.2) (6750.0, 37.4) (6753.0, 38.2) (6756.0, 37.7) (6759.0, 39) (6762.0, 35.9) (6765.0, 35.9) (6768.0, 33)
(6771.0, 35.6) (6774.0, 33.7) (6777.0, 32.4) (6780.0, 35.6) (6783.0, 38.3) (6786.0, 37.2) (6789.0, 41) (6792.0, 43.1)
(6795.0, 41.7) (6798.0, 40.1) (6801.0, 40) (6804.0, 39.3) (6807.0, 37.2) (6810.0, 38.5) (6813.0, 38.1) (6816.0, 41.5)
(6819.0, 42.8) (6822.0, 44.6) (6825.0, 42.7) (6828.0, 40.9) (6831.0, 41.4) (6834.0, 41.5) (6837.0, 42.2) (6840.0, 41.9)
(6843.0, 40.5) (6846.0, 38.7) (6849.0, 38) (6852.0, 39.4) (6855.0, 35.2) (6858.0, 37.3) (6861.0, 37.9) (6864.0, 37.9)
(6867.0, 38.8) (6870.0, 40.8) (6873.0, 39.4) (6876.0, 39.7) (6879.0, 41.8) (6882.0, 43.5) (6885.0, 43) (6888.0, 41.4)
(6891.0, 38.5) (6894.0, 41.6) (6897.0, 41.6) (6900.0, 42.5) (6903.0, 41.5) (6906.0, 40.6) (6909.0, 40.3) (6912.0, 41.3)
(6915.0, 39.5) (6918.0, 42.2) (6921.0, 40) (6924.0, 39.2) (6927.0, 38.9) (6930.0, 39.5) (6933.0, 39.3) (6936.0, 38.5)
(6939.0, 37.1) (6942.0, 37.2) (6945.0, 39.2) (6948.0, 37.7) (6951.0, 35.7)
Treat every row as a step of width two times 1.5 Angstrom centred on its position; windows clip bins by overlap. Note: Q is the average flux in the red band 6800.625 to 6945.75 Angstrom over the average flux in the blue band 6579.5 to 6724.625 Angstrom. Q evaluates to 1.21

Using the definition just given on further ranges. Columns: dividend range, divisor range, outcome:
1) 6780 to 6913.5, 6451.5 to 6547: 1.15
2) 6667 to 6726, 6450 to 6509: 1.02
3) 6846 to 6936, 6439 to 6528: 1.15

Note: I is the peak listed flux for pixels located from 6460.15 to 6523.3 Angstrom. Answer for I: 37.7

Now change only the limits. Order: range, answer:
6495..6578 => 38.3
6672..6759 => 39.8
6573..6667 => 37.1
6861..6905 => 43.5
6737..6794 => 43.1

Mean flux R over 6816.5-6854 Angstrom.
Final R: 41.1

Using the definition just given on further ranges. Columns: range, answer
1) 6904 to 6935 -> 40.1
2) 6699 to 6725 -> 36.6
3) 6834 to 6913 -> 40.2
